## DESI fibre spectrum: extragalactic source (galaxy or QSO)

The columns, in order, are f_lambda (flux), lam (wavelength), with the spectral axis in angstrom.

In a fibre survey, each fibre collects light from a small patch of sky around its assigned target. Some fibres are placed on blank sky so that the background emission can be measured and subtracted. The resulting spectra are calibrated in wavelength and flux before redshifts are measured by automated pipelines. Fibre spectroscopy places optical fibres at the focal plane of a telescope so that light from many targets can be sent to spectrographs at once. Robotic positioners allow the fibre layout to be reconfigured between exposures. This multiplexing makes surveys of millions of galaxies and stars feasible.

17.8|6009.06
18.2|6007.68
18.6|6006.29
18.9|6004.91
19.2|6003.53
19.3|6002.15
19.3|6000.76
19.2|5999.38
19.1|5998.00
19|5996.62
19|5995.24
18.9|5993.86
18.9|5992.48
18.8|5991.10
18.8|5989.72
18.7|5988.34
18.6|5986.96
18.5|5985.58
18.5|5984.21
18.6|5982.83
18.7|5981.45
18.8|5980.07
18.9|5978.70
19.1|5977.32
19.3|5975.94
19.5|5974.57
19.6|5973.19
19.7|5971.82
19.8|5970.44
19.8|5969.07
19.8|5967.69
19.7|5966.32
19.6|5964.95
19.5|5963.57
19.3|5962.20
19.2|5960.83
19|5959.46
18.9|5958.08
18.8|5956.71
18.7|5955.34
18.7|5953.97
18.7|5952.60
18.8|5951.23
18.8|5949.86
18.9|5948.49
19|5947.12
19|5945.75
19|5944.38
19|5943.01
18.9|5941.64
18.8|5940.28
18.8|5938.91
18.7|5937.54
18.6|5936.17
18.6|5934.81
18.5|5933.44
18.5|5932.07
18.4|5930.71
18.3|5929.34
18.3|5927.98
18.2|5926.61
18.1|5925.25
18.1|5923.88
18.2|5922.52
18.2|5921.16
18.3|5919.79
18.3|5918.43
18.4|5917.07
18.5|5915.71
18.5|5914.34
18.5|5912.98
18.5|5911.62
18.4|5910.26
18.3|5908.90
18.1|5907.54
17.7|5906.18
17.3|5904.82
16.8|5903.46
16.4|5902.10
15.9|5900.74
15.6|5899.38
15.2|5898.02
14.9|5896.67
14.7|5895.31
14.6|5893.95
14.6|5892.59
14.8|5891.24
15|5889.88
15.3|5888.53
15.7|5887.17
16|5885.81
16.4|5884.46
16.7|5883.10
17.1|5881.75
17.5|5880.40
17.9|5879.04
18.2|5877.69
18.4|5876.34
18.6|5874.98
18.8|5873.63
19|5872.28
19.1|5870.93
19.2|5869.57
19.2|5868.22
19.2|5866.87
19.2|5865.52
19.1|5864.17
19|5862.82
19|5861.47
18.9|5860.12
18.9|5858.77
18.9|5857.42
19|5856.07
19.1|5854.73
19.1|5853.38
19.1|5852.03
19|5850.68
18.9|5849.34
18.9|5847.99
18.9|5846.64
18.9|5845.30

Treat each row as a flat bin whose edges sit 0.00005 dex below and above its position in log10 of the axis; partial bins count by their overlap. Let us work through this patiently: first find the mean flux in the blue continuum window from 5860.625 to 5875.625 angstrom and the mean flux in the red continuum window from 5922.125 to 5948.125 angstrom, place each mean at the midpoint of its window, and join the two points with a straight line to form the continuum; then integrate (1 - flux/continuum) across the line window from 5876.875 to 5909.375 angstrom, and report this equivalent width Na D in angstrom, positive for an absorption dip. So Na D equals 4.5 angstrom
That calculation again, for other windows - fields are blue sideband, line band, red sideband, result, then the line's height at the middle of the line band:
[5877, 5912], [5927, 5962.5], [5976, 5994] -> -2.1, 17.7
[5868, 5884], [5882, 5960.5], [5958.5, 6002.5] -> 4.0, 18.6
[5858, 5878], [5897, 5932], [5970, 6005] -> 2.2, 19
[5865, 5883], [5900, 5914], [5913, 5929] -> 0.6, 18.4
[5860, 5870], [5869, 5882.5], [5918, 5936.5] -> 0.4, 19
